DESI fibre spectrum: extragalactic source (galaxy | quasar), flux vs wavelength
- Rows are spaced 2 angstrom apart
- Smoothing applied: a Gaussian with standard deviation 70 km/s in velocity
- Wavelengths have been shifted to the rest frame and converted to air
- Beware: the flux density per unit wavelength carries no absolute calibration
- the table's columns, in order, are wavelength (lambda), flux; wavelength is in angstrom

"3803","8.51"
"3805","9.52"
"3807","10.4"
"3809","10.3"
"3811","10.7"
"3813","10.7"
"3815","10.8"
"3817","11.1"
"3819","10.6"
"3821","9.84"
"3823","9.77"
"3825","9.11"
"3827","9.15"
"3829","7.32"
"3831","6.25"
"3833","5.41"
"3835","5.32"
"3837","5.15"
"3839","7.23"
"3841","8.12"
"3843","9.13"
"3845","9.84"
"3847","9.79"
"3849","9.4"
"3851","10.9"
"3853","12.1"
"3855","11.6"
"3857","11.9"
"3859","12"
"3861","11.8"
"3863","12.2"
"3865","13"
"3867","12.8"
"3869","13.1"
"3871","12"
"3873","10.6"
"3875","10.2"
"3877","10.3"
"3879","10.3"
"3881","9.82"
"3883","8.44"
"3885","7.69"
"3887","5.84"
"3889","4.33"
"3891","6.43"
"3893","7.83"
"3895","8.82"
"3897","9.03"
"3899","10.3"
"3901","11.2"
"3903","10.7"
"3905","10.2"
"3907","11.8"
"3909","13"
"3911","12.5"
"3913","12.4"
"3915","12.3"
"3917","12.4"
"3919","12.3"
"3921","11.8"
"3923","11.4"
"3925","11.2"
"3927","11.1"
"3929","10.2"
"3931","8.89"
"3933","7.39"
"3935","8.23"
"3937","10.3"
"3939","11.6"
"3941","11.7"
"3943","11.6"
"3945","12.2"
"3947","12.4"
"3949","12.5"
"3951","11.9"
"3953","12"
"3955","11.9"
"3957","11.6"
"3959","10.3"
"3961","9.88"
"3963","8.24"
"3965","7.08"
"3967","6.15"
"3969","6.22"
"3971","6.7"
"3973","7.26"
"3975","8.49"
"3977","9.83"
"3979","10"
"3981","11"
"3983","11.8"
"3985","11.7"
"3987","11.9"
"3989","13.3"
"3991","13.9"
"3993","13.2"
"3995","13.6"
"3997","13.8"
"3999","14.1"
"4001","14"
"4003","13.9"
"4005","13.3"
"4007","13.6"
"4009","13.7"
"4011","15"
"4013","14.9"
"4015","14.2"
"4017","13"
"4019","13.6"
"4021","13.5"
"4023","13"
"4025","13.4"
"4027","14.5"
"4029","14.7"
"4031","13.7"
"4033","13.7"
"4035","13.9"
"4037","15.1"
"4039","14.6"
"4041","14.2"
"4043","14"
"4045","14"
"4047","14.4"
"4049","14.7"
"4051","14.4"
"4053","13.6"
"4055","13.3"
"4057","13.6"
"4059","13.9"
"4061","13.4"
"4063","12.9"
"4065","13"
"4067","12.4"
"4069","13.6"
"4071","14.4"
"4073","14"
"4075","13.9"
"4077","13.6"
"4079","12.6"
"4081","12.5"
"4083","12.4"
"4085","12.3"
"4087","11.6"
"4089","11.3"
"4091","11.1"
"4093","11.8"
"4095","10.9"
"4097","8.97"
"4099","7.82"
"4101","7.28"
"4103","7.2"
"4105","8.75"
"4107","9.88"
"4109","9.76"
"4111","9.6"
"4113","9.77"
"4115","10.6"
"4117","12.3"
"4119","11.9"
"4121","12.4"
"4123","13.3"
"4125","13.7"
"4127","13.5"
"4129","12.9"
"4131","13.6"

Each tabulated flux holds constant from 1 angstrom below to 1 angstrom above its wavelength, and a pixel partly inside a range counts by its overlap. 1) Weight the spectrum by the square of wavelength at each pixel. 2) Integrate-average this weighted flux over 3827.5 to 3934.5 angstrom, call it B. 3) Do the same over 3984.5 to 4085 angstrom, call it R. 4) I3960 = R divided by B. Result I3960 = 1.49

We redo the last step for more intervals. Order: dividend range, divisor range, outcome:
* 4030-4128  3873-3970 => 1.32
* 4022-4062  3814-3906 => 1.61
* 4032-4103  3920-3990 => 1.31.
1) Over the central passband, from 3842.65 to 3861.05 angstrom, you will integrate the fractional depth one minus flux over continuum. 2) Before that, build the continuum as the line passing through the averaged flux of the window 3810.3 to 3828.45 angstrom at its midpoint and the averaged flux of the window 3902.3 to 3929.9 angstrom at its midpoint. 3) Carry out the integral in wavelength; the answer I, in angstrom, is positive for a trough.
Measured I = -0.4 angstrom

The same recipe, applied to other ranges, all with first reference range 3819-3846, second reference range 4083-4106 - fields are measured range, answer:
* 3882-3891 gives 1.93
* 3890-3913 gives -4.82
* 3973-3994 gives -4.99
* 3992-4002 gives -4.87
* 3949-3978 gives -0.87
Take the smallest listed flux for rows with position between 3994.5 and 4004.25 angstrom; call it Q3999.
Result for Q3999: 13.6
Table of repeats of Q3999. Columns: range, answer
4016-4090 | 11.3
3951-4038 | 6.15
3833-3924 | 4.33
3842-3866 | 9.13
